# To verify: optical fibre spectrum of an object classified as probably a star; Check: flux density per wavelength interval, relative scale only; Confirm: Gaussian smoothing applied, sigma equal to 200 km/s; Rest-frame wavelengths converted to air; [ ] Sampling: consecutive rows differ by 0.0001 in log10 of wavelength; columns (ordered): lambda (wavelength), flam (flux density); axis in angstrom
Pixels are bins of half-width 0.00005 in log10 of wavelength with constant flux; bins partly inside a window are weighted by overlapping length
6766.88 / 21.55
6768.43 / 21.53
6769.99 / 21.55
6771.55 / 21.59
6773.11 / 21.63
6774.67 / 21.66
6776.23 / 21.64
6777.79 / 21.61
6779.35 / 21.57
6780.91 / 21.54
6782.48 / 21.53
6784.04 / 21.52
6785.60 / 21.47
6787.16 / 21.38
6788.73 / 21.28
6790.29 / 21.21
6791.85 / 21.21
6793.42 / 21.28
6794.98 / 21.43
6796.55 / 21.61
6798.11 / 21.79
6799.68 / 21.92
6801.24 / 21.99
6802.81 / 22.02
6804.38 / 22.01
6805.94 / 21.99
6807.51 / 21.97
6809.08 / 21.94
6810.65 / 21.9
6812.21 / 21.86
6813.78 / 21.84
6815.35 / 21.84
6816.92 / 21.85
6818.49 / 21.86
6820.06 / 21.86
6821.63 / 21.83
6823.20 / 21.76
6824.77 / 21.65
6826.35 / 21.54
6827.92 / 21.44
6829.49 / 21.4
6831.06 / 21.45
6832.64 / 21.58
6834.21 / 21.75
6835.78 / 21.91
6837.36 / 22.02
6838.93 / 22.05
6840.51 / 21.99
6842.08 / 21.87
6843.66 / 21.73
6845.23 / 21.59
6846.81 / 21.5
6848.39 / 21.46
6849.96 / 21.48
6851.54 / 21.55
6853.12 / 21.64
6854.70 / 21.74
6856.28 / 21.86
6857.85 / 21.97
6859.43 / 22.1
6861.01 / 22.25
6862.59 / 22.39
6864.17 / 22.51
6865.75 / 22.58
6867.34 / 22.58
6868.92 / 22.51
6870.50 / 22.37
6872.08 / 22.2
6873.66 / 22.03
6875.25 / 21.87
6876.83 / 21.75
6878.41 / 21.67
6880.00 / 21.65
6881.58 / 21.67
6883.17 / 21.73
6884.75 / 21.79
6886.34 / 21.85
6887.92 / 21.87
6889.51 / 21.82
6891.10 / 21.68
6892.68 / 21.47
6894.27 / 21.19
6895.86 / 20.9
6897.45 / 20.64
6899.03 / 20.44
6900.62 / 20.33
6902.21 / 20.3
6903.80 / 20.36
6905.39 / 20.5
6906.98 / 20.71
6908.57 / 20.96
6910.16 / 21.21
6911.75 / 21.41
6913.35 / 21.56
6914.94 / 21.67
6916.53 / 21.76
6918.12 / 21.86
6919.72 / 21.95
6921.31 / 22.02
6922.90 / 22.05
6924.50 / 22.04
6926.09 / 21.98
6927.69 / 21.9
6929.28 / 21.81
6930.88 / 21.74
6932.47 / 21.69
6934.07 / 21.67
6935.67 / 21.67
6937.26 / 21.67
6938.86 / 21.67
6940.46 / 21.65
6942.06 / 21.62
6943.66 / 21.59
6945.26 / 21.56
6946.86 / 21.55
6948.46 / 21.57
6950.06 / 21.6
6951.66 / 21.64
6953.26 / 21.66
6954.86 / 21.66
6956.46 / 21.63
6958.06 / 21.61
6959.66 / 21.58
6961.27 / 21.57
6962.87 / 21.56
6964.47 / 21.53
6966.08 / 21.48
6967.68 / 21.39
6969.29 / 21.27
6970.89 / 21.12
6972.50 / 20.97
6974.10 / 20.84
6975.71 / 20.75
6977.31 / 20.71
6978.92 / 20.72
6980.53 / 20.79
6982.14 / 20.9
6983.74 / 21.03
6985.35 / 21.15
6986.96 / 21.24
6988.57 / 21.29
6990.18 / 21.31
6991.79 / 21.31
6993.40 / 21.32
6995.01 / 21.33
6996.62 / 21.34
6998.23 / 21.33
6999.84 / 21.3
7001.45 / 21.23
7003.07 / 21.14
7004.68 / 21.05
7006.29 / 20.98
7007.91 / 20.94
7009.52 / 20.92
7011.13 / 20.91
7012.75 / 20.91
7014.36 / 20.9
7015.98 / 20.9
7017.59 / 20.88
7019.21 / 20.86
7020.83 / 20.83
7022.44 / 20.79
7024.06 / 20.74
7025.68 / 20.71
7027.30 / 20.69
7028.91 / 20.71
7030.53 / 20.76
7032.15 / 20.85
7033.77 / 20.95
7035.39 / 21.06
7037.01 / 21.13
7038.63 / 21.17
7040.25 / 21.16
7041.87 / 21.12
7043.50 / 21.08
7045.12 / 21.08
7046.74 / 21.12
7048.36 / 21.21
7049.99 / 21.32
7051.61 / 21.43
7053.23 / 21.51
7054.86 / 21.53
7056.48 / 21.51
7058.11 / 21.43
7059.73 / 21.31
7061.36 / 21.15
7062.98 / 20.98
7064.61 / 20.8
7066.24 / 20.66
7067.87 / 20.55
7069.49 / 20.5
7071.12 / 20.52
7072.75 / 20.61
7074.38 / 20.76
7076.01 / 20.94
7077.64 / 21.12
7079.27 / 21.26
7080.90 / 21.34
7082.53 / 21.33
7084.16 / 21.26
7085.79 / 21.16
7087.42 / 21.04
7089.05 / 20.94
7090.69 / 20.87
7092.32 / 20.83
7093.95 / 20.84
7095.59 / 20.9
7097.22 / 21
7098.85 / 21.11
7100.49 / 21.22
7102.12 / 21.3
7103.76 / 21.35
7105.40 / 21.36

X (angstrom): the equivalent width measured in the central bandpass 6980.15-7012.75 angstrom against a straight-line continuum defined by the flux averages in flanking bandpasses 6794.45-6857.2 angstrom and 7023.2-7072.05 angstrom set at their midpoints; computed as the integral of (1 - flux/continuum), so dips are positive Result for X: 0.1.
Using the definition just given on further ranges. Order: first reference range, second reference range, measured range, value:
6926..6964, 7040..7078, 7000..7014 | 0.2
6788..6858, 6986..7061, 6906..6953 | -0.6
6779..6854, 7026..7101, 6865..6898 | -0.5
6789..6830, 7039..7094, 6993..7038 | 0.5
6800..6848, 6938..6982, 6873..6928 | 0.3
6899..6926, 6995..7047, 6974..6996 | 0.0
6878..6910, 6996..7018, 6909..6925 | -0.4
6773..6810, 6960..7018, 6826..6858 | -0.3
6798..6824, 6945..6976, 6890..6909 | 0.7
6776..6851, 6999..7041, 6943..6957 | -0.3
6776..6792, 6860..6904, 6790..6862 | -0.7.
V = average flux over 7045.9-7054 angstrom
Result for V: 21.3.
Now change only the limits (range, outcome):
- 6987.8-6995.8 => 21.3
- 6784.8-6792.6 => 21.3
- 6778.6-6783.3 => 21.5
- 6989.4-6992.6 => 21.3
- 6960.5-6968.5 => 21.5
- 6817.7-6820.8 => 21.9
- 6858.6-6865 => 22.3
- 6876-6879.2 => 21.8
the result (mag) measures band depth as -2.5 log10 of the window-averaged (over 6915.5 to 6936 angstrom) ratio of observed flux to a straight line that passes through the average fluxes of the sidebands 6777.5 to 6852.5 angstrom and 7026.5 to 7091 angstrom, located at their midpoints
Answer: -0.023 mag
